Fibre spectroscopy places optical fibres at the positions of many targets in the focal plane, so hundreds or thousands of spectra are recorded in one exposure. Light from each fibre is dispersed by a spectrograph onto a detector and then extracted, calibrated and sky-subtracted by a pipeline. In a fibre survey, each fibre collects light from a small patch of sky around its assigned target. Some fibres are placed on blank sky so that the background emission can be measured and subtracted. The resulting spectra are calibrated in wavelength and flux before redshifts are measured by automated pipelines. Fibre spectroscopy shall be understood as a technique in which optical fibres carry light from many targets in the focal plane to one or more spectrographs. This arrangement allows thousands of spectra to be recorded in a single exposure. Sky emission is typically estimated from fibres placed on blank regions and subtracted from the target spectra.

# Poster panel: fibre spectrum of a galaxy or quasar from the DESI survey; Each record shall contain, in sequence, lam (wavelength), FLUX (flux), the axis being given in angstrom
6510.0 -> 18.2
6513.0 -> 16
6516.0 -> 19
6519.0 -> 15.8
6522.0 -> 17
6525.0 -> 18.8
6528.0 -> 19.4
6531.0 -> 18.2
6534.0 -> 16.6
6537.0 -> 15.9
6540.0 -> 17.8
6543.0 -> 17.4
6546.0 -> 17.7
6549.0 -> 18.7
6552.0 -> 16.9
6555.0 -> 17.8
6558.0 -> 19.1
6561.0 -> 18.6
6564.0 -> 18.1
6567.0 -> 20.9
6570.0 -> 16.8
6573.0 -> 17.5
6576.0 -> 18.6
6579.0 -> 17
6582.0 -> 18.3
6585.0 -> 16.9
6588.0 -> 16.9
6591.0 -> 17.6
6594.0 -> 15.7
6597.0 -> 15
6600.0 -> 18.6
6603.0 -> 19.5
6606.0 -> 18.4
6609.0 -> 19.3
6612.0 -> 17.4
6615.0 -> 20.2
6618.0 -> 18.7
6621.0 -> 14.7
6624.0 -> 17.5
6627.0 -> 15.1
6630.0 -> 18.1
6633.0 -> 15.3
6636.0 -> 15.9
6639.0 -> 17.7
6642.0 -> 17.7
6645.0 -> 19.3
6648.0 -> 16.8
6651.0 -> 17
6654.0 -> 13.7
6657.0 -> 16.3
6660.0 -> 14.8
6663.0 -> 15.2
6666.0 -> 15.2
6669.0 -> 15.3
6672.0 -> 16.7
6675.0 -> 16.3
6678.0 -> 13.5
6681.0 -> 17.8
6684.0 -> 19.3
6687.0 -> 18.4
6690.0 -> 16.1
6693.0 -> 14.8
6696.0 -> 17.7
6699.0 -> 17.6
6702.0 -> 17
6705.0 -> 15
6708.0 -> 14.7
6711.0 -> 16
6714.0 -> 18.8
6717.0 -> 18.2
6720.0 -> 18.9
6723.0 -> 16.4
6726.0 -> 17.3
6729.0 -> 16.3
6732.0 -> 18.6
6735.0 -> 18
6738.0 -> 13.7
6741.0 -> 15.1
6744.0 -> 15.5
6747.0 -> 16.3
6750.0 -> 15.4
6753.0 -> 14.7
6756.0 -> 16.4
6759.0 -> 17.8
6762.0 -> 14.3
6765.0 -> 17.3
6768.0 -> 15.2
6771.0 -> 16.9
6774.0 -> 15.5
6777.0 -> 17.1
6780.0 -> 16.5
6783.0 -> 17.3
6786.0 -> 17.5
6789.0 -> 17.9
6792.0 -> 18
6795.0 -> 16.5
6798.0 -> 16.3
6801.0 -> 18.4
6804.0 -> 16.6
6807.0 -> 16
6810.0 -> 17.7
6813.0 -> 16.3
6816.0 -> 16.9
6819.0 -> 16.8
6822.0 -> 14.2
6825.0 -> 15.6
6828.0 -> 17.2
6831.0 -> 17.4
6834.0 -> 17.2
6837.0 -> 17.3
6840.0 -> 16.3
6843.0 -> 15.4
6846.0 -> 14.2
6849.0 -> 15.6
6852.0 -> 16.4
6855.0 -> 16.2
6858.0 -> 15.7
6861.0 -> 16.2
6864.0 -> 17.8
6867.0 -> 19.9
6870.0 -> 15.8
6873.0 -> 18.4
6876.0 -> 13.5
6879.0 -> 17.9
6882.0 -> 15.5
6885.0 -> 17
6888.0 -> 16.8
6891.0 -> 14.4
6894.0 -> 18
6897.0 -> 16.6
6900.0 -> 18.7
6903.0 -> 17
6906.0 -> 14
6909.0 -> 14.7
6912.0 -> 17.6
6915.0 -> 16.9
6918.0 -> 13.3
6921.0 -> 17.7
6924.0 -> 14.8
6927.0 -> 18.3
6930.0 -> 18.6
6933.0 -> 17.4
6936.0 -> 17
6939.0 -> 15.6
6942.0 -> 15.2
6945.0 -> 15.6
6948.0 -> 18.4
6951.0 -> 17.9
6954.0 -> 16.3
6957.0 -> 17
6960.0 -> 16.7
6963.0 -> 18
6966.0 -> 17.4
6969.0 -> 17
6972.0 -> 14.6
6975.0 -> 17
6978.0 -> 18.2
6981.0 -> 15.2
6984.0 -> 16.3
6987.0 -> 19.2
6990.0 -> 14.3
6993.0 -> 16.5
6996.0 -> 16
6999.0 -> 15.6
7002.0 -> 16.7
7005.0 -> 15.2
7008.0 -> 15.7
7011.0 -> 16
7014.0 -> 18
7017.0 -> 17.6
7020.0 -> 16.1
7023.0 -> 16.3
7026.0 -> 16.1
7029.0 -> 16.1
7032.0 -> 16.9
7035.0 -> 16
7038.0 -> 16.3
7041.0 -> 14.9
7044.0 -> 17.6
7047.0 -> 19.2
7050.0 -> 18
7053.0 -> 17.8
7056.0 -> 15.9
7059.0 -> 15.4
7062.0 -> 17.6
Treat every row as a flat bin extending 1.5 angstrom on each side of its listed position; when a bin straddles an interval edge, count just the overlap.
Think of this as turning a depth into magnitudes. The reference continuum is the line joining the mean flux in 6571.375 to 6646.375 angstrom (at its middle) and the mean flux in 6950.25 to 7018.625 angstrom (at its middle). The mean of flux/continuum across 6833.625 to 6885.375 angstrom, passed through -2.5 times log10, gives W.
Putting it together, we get 0.03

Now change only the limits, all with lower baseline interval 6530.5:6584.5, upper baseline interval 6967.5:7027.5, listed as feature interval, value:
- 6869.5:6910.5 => 0.03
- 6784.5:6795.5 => -0.03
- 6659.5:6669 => 0.16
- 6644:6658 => 0.06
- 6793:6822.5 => 0.02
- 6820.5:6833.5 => 0.05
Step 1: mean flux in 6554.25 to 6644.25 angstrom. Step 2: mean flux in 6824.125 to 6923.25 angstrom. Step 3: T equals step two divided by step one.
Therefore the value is 0.93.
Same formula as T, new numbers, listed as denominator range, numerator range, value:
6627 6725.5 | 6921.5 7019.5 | 1.00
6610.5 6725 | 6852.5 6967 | 1.00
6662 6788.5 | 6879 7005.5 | 1.00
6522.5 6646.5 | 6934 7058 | 0.94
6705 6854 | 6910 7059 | 1.01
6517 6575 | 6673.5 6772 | 0.93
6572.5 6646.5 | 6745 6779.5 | 0.92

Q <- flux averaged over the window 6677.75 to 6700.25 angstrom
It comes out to 17.1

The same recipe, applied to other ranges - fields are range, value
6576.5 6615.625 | 17.7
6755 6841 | 16.7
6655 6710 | 16.2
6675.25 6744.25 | 16.7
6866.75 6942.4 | 16.5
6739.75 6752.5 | 15.5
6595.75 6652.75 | 17.5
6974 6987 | 17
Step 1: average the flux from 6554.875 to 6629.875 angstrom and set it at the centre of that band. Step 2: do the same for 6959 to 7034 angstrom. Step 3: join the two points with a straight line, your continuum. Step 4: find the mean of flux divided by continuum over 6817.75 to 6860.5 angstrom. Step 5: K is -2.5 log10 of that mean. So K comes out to 0.059 mag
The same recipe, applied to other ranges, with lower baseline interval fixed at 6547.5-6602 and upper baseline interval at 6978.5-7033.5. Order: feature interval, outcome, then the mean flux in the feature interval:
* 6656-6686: 0.09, 16.1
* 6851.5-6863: 0.04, 16.2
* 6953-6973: -0.02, 16.8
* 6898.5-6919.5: 0.04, 16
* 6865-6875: -0.06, 17.8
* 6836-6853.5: 0.07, 15.8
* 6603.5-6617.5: -0.07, 18.9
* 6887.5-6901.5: -0.01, 16.9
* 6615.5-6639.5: 0.05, 16.7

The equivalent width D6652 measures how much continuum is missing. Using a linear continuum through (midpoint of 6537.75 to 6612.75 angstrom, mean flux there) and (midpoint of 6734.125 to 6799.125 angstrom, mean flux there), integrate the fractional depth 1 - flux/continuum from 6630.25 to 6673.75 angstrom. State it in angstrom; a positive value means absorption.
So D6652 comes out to 2.5 angstrom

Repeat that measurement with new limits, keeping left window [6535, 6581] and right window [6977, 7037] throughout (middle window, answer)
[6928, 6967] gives -1.0 angstrom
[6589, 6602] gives 0.7 angstrom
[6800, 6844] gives 1.0 angstrom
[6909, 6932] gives 0.1 angstrom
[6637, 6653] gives 0.1 angstrom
